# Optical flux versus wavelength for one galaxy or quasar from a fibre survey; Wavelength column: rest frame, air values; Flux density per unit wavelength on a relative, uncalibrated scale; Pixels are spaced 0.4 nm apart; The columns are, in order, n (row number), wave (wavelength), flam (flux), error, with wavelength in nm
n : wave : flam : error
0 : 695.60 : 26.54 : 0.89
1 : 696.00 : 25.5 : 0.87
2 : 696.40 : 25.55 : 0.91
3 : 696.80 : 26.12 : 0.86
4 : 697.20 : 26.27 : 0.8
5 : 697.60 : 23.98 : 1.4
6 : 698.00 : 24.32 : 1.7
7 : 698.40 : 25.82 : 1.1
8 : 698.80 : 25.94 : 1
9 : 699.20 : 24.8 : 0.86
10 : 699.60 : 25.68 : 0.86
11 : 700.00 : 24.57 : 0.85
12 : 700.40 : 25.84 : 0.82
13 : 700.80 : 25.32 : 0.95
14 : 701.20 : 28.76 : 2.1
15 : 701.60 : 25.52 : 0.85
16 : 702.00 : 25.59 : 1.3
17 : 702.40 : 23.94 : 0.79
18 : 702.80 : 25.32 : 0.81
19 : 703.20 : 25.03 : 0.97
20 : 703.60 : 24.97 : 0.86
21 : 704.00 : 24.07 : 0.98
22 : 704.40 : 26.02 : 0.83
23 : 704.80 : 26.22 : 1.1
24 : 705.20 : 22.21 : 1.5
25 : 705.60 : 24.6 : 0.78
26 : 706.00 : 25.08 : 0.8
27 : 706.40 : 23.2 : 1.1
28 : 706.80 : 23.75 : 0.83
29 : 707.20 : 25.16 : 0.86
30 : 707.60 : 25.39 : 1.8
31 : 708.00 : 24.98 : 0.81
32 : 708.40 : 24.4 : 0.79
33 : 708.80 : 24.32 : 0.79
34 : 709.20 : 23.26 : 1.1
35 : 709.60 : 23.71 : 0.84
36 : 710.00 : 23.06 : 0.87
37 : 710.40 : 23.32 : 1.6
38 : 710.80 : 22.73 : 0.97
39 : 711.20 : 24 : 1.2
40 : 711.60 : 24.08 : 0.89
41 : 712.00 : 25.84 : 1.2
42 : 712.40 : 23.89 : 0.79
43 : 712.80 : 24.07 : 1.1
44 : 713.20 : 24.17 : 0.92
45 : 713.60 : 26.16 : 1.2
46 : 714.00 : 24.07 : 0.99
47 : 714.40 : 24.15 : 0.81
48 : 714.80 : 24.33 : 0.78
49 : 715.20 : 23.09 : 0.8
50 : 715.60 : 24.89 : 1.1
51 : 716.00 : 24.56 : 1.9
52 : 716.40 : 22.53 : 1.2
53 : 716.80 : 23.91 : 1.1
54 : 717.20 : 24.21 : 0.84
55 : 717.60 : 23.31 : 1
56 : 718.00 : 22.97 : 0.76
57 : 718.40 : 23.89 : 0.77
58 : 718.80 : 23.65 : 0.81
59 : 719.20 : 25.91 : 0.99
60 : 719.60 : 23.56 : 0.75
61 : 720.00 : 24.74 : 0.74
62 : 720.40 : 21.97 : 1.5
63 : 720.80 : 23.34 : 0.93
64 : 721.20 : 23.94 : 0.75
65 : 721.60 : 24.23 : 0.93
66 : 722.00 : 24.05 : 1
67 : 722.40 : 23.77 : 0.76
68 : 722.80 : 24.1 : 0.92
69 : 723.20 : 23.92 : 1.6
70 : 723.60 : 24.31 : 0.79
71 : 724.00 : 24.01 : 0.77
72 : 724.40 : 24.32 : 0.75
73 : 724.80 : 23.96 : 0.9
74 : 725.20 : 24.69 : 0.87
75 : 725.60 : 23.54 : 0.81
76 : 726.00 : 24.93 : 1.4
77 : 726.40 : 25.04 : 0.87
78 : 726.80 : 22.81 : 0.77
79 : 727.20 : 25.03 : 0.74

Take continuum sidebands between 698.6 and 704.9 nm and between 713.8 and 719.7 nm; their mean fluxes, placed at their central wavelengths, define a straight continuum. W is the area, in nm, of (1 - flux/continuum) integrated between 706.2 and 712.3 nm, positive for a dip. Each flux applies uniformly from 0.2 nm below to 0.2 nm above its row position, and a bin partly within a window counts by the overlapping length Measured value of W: 0.154 nm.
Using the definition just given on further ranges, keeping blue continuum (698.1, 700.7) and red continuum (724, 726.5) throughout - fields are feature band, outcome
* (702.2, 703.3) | 0.02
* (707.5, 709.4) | 0.05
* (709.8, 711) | 0.09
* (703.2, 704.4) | 0.02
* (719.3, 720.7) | 0.06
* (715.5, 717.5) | 0.06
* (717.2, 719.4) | 0.06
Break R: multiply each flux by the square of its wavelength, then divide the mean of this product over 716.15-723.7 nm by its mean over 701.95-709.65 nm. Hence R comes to 1.01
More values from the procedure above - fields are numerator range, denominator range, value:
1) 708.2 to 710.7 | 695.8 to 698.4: 0.97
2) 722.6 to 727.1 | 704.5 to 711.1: 1.05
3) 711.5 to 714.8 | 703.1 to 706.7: 1.02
